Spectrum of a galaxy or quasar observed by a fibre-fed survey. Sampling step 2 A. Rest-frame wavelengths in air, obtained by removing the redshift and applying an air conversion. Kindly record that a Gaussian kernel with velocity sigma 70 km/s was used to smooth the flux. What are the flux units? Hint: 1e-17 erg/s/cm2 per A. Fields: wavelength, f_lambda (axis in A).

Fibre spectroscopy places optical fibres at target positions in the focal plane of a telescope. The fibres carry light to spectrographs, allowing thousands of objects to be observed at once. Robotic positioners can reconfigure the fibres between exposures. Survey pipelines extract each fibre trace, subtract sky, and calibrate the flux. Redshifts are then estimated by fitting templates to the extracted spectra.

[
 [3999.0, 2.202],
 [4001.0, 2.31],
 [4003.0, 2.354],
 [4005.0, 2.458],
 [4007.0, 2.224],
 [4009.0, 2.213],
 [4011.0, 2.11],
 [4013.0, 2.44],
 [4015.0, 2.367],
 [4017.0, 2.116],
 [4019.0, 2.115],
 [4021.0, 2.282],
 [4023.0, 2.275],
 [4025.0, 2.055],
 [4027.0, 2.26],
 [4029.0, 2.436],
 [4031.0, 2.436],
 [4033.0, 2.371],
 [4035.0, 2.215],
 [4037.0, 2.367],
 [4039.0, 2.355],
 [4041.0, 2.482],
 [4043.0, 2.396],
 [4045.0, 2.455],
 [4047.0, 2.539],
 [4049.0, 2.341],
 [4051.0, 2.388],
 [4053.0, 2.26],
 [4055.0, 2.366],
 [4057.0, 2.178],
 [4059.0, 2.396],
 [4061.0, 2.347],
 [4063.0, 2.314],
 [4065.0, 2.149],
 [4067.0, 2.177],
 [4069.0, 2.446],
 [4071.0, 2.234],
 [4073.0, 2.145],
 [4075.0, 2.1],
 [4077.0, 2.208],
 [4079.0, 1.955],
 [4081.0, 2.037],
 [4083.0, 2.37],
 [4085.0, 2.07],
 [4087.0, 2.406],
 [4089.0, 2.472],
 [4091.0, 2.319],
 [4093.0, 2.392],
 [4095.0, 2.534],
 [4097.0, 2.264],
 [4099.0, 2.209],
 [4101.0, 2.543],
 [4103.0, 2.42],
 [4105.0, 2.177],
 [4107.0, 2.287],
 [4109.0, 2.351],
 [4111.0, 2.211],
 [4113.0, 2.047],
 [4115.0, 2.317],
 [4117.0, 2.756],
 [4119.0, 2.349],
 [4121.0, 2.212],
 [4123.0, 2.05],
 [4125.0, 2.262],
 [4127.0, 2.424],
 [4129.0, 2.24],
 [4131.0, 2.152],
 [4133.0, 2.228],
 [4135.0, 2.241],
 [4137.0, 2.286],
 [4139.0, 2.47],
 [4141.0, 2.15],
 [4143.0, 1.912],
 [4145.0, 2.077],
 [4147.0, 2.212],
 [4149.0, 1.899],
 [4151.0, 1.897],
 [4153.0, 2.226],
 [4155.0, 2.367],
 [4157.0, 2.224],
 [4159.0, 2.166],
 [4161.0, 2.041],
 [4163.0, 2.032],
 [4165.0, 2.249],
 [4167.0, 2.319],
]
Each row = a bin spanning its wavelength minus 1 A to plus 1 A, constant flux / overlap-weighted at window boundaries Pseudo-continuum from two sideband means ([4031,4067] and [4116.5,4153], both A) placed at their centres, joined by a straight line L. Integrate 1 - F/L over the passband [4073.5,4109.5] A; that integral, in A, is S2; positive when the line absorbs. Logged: -0.1 A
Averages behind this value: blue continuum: 2.35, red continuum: 2.2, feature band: 2.28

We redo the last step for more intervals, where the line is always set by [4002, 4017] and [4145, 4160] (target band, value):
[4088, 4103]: -1.31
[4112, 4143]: -1.46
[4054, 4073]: -0.39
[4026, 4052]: -1.43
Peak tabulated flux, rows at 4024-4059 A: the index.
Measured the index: 2.539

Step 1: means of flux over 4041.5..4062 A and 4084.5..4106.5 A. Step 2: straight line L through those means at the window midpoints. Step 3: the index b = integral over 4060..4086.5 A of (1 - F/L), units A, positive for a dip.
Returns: 1.8 A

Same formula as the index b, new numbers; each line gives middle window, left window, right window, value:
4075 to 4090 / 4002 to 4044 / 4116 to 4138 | 0.6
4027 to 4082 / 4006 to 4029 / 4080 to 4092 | -1.0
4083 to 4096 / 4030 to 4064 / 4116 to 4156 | -0.4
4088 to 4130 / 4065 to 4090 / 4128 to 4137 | -2.0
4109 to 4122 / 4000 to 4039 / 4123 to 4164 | -0.7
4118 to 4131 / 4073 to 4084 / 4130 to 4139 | -0.1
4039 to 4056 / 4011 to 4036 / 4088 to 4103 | -0.6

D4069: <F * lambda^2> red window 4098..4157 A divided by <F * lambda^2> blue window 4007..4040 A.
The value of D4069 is 1.04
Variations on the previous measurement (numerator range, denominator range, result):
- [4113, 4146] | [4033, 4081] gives 1.02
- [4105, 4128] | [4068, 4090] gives 1.05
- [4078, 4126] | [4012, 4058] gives 1.02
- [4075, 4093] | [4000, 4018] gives 1.01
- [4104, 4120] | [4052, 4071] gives 1.04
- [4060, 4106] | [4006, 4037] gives 1.03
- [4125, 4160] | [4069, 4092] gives 1.02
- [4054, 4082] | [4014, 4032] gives 1.00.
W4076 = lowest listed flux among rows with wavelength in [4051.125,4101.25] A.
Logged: 1.955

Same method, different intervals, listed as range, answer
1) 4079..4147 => 1.912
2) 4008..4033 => 2.055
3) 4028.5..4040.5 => 2.215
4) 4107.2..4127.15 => 2.047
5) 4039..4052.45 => 2.341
